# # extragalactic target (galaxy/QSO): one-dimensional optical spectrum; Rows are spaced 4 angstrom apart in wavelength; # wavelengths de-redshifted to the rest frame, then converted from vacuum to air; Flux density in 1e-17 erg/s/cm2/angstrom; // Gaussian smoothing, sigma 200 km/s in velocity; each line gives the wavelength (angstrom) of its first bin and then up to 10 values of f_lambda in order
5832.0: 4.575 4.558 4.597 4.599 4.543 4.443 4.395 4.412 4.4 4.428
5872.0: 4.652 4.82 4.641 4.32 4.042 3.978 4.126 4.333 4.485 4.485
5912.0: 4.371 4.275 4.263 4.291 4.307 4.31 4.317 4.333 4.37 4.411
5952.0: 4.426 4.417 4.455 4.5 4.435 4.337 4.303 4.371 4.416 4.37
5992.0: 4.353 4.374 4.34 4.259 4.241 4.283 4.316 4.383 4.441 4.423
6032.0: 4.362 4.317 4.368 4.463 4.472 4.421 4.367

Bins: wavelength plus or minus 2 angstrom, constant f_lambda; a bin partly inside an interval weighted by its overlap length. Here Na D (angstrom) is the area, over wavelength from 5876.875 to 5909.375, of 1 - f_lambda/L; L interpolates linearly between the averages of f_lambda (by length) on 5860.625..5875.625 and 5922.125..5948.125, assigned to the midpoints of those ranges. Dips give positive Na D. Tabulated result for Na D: 1.0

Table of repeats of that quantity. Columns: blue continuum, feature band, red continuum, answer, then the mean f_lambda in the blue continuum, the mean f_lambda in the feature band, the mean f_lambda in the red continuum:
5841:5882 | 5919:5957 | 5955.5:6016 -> 0.7 angstrom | 4.53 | 4.34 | 4.36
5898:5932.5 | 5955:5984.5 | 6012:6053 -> -0.2 angstrom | 4.35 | 4.4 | 4.39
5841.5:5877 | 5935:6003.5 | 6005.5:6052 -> 0.6 angstrom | 4.51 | 4.38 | 4.37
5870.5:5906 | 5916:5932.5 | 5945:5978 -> 0.4 angstrom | 4.37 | 4.29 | 4.41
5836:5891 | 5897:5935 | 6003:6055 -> 0.9 angstrom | 4.48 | 4.34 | 4.37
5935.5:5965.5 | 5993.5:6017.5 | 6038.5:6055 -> 0.6 angstrom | 4.41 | 4.3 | 4.43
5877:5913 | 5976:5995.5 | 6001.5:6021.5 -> -0.3 angstrom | 4.32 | 4.37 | 4.3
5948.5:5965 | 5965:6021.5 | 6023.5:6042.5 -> 0.9 angstrom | 4.44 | 4.34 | 4.38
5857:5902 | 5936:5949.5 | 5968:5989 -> 0.0 angstrom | 4.38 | 4.36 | 4.37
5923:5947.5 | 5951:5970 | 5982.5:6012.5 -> -0.5 angstrom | 4.33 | 4.45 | 4.33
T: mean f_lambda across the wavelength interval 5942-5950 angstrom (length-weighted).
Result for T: 4.39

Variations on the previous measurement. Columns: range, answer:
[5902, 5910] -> 4.49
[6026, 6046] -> 4.39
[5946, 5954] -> 4.42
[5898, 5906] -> 4.41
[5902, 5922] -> 4.38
